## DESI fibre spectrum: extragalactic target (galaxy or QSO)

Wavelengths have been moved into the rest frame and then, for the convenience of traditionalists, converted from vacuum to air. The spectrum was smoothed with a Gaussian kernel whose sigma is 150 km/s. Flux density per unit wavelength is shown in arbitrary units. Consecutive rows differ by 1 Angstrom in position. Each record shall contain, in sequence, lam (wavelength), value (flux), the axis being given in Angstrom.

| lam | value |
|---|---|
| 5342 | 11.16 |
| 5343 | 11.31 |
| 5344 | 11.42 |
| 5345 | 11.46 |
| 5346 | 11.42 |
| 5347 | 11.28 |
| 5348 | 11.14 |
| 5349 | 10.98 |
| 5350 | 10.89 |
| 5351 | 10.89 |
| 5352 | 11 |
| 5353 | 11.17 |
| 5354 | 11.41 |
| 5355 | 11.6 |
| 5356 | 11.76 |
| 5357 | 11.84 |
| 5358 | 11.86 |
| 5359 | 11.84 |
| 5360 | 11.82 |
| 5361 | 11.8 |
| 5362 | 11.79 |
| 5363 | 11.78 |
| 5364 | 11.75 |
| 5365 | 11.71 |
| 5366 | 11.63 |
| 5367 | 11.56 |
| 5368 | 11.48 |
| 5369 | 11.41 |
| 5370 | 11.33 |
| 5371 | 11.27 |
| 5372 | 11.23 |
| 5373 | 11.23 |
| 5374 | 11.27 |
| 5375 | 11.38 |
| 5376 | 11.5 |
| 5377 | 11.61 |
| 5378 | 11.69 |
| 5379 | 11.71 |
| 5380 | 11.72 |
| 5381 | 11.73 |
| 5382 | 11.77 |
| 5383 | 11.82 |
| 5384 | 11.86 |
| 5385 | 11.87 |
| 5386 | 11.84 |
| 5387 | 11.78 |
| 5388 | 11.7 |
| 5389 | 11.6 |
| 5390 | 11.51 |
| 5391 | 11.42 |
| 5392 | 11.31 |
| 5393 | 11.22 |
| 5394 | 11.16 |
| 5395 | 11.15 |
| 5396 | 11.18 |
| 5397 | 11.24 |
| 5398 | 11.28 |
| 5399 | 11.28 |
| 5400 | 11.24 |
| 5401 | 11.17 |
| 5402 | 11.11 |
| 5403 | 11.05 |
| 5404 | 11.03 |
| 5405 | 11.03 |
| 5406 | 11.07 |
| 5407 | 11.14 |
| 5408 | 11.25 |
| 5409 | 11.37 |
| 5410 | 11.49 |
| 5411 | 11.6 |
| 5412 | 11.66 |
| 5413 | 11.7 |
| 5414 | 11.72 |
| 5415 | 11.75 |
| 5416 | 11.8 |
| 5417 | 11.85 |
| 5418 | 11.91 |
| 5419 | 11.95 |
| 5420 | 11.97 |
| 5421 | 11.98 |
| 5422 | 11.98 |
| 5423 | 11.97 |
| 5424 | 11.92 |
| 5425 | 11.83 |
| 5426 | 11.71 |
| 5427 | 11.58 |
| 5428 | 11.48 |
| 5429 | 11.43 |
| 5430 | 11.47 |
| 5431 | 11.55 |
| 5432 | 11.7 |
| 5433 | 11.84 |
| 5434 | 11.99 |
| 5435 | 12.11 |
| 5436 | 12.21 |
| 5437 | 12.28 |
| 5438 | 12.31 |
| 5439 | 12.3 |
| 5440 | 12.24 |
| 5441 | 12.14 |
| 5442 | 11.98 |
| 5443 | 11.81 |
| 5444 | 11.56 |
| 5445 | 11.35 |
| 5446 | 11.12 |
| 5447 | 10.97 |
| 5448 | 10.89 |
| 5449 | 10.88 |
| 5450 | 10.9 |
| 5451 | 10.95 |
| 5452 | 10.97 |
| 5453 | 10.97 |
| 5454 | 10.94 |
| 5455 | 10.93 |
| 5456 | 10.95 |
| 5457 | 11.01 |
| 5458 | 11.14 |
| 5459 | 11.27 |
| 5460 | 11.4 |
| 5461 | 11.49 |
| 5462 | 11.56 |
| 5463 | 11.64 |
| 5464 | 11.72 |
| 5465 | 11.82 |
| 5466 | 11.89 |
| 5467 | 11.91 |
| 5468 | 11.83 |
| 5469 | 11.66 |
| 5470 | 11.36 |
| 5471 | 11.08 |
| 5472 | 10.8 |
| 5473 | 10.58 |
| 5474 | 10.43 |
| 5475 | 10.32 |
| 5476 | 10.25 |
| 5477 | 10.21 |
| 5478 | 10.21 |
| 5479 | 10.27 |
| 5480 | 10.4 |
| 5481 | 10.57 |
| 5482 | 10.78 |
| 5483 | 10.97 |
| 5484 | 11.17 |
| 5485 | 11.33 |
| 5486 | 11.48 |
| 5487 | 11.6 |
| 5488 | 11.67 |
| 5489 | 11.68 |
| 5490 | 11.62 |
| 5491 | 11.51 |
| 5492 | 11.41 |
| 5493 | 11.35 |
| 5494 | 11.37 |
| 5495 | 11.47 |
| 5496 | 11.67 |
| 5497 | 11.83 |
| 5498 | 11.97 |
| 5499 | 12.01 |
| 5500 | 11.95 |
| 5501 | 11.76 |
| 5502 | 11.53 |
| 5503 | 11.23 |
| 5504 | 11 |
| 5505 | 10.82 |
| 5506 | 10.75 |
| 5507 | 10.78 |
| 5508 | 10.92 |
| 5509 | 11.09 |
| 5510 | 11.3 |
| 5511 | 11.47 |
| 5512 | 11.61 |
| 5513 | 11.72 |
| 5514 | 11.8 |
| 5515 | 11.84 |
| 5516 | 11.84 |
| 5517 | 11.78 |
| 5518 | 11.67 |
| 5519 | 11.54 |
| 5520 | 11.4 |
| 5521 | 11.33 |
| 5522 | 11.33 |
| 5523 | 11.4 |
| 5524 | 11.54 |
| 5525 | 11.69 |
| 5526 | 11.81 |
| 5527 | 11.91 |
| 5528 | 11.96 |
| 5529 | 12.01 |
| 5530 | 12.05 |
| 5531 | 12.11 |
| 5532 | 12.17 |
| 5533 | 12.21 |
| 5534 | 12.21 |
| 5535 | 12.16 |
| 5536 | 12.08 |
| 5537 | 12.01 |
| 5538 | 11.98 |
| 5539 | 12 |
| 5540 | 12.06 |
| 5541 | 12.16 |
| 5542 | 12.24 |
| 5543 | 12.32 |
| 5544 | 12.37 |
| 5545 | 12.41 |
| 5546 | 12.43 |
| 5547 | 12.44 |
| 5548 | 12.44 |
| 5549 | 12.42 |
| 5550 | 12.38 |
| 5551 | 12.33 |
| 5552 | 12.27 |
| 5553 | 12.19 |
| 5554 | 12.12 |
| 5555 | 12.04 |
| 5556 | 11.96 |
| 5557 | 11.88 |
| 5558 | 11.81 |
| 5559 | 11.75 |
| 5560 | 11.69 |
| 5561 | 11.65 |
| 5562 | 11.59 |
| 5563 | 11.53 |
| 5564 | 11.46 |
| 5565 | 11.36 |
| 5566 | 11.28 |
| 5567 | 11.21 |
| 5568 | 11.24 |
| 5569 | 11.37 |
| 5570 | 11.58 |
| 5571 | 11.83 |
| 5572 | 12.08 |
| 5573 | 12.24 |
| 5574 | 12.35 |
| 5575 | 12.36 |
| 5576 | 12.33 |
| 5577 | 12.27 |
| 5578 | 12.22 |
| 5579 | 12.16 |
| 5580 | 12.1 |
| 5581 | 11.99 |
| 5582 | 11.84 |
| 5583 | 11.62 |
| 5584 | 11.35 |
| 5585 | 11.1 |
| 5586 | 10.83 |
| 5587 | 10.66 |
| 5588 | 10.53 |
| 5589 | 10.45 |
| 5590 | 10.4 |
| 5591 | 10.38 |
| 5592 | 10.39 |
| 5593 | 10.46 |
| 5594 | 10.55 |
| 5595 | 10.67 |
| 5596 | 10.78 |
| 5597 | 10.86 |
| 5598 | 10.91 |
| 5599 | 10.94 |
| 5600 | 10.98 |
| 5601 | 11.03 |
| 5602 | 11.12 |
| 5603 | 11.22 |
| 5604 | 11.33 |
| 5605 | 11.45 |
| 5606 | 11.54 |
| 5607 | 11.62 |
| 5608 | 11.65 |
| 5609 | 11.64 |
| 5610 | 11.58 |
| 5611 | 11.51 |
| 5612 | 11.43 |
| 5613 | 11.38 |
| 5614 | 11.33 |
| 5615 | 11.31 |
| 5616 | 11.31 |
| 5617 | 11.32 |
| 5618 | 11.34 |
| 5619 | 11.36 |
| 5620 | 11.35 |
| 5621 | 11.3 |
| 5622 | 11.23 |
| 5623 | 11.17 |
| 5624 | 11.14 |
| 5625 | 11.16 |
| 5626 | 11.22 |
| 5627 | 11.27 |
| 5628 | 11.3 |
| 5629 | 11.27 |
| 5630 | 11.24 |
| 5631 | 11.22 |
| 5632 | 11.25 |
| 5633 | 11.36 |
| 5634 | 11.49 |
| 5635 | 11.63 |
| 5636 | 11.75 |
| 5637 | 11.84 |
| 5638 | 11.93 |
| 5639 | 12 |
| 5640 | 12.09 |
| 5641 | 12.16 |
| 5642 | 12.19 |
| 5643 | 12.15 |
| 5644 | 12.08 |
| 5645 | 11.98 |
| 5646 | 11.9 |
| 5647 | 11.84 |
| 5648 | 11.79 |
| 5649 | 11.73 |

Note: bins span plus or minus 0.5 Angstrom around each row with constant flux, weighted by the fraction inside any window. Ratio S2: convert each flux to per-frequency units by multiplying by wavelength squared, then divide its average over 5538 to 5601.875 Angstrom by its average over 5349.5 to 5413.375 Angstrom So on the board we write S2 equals 1.1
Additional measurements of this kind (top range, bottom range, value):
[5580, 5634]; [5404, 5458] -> 1.03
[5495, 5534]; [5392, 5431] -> 1.05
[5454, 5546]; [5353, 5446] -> 1.03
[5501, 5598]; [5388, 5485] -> 1.07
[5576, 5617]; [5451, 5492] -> 1.06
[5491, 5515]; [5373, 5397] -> 1.03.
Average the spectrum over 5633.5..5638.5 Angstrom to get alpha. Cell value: 11.7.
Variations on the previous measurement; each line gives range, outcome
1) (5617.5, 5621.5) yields 11.3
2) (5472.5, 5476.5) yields 10.4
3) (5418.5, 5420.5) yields 12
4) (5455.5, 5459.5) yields 11.1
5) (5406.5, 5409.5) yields 11.3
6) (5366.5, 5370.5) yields 11.4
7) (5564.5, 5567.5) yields 11.3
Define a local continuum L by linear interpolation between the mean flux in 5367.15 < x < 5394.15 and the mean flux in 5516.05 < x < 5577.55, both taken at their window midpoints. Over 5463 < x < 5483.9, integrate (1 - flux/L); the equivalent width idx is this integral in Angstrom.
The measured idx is 1.4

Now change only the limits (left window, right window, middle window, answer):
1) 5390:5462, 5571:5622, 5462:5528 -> 0.51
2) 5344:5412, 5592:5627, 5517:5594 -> -3.45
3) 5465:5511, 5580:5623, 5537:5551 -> -1.37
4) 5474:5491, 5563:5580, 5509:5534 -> -0.90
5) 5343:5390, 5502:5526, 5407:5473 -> -0.61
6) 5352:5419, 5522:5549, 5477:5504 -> 1.35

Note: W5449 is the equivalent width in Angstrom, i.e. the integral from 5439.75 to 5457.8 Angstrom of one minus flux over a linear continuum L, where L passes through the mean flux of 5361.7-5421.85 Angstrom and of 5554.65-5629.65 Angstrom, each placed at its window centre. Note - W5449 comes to 0.4 Angstrom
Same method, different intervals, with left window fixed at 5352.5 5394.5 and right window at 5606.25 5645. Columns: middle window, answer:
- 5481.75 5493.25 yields 0.2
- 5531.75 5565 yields -1.5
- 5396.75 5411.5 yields 0.5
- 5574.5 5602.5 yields 0.8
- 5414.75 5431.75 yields -0.3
